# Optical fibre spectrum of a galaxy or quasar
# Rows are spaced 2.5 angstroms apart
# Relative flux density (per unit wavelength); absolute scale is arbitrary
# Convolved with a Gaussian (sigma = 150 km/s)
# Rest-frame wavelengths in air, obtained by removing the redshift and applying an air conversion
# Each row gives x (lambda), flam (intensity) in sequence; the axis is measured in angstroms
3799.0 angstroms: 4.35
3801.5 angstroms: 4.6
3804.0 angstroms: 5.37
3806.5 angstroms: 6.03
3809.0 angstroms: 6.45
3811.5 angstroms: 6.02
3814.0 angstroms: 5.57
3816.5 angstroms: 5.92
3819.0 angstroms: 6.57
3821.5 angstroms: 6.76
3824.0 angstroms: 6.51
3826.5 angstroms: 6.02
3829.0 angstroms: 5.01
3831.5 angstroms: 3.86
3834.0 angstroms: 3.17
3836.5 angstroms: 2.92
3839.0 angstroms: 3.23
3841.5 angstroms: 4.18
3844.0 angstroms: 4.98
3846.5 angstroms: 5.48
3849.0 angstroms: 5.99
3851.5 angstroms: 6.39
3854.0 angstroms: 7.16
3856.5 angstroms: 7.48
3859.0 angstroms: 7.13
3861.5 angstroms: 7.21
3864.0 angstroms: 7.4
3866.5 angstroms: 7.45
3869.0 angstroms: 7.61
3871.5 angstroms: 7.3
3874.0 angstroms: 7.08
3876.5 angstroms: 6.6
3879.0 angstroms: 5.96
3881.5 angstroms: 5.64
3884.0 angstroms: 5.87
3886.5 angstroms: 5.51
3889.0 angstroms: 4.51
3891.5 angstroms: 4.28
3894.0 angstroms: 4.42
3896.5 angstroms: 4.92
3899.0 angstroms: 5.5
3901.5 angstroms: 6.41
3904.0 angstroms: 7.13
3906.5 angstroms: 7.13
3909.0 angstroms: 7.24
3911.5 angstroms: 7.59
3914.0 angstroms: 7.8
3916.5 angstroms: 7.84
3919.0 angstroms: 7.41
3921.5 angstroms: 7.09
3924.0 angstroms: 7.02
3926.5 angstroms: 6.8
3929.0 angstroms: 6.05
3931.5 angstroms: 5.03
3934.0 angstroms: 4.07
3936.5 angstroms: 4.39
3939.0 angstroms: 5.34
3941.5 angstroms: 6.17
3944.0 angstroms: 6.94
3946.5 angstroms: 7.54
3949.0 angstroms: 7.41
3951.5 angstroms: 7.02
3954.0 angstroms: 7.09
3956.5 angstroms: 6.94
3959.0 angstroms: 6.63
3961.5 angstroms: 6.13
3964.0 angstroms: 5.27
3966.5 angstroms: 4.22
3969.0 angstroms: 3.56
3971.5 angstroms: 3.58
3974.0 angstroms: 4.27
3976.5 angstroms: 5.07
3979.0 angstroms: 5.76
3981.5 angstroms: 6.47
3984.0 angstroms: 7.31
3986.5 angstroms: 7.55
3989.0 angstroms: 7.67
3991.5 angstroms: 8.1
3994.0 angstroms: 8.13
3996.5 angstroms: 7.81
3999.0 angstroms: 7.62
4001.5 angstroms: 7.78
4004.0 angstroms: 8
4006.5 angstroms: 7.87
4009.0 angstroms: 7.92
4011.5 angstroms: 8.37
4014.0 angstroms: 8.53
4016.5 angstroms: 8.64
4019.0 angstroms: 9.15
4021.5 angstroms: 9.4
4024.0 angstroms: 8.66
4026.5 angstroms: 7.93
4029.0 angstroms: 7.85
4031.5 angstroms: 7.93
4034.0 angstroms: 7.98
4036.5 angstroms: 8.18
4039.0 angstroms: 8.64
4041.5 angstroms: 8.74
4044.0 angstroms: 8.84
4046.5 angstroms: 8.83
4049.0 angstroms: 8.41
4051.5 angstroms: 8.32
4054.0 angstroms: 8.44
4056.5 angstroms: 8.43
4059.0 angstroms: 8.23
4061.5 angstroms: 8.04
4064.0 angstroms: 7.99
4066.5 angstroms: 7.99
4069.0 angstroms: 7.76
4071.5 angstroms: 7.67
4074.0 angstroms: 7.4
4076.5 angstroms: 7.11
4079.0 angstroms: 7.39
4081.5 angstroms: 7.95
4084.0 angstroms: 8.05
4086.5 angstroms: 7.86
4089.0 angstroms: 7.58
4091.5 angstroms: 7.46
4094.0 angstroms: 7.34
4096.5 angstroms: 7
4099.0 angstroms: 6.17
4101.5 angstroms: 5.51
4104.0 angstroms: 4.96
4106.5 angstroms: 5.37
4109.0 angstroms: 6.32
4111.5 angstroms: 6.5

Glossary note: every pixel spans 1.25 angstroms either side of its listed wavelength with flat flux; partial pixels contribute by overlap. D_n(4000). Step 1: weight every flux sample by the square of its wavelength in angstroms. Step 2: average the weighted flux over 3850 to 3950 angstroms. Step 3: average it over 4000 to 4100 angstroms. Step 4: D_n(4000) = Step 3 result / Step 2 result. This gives 1.3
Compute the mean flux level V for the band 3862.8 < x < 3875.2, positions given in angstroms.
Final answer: 7.37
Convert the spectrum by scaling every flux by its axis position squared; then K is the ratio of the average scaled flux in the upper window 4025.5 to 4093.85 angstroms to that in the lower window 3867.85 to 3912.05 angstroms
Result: 1.43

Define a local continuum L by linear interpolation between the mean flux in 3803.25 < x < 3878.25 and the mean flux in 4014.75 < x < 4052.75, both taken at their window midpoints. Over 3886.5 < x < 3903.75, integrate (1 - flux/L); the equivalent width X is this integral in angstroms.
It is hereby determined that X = 3.92 angstroms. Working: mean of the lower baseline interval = 5.97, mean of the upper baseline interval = 8.5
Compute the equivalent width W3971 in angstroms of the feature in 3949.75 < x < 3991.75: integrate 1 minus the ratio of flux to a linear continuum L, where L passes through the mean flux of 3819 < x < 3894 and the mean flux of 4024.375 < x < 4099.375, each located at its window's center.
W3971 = 6.0 angstroms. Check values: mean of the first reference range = 5.81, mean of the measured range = 6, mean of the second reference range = 7.95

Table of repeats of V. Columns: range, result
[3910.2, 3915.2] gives 7.69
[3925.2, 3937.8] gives 5.28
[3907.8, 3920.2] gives 7.58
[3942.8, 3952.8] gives 7.23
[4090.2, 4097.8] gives 7.26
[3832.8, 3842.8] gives 3.38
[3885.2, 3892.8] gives 4.77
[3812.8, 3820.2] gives 6.02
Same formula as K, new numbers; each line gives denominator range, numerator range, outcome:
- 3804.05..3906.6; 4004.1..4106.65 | 1.49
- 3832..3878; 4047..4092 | 1.47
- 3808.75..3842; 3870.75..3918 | 1.26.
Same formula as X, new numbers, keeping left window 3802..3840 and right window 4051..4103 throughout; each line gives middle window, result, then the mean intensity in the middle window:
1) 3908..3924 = -3.4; 7.46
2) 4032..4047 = -2.6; 8.49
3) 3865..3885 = -3.2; 6.71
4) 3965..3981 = 5.1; 4.52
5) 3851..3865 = -3.8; 7.16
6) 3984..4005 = -2.9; 7.8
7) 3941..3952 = -1.1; 7.07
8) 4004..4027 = -4.8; 8.49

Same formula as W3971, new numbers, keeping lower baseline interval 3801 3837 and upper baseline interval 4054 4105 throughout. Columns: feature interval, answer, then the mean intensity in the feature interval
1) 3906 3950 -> -2.2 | 6.59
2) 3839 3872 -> -4.1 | 6.45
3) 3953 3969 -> 1.7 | 5.84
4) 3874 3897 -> 2.1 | 5.41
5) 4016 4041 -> -5.0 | 8.44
